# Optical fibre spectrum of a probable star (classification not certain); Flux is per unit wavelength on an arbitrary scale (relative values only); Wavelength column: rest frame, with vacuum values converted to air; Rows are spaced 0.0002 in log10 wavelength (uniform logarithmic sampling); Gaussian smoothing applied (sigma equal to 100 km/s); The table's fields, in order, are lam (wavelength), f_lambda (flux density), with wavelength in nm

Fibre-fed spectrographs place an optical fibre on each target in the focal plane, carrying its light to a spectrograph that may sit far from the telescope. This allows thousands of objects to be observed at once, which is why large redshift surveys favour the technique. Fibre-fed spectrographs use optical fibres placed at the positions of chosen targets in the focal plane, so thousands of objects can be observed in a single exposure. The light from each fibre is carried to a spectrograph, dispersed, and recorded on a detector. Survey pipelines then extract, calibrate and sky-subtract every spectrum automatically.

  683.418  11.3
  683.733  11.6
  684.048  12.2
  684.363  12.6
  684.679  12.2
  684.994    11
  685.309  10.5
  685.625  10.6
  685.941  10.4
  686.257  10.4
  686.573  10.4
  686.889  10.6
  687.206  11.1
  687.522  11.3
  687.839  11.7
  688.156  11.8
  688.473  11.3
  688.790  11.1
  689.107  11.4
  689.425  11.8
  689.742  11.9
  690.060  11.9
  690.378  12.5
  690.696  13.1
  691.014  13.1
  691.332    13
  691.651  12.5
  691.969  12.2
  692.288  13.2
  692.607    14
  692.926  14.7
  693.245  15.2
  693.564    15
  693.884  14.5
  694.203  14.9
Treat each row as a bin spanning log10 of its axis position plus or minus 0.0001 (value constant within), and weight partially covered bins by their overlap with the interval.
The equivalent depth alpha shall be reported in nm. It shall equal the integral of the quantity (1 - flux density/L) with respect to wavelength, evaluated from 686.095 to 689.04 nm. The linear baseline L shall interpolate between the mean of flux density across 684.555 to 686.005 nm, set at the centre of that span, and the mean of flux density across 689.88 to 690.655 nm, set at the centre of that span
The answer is 0.13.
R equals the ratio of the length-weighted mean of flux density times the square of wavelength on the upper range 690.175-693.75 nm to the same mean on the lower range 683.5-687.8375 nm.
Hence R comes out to 1.23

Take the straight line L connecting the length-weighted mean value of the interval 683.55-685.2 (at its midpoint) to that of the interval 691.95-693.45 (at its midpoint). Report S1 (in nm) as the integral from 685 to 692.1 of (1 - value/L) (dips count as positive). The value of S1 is 0.78 nm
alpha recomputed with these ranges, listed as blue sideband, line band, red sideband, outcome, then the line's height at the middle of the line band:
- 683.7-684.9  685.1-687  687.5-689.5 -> 0.220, 11.9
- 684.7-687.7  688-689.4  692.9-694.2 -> 0.084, 12.2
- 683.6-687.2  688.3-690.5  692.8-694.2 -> 0.219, 13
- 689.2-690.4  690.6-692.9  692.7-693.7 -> 0.088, 13.6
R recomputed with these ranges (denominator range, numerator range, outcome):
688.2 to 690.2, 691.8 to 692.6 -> 1.13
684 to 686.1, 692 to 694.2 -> 1.30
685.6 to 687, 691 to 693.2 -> 1.30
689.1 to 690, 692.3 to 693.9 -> 1.25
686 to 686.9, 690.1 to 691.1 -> 1.24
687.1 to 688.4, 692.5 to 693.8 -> 1.30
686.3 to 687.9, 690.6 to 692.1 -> 1.18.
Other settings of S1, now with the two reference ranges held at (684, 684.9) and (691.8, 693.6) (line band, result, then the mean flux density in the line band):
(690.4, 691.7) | 0.069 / 12.9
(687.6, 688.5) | 0.096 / 11.6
